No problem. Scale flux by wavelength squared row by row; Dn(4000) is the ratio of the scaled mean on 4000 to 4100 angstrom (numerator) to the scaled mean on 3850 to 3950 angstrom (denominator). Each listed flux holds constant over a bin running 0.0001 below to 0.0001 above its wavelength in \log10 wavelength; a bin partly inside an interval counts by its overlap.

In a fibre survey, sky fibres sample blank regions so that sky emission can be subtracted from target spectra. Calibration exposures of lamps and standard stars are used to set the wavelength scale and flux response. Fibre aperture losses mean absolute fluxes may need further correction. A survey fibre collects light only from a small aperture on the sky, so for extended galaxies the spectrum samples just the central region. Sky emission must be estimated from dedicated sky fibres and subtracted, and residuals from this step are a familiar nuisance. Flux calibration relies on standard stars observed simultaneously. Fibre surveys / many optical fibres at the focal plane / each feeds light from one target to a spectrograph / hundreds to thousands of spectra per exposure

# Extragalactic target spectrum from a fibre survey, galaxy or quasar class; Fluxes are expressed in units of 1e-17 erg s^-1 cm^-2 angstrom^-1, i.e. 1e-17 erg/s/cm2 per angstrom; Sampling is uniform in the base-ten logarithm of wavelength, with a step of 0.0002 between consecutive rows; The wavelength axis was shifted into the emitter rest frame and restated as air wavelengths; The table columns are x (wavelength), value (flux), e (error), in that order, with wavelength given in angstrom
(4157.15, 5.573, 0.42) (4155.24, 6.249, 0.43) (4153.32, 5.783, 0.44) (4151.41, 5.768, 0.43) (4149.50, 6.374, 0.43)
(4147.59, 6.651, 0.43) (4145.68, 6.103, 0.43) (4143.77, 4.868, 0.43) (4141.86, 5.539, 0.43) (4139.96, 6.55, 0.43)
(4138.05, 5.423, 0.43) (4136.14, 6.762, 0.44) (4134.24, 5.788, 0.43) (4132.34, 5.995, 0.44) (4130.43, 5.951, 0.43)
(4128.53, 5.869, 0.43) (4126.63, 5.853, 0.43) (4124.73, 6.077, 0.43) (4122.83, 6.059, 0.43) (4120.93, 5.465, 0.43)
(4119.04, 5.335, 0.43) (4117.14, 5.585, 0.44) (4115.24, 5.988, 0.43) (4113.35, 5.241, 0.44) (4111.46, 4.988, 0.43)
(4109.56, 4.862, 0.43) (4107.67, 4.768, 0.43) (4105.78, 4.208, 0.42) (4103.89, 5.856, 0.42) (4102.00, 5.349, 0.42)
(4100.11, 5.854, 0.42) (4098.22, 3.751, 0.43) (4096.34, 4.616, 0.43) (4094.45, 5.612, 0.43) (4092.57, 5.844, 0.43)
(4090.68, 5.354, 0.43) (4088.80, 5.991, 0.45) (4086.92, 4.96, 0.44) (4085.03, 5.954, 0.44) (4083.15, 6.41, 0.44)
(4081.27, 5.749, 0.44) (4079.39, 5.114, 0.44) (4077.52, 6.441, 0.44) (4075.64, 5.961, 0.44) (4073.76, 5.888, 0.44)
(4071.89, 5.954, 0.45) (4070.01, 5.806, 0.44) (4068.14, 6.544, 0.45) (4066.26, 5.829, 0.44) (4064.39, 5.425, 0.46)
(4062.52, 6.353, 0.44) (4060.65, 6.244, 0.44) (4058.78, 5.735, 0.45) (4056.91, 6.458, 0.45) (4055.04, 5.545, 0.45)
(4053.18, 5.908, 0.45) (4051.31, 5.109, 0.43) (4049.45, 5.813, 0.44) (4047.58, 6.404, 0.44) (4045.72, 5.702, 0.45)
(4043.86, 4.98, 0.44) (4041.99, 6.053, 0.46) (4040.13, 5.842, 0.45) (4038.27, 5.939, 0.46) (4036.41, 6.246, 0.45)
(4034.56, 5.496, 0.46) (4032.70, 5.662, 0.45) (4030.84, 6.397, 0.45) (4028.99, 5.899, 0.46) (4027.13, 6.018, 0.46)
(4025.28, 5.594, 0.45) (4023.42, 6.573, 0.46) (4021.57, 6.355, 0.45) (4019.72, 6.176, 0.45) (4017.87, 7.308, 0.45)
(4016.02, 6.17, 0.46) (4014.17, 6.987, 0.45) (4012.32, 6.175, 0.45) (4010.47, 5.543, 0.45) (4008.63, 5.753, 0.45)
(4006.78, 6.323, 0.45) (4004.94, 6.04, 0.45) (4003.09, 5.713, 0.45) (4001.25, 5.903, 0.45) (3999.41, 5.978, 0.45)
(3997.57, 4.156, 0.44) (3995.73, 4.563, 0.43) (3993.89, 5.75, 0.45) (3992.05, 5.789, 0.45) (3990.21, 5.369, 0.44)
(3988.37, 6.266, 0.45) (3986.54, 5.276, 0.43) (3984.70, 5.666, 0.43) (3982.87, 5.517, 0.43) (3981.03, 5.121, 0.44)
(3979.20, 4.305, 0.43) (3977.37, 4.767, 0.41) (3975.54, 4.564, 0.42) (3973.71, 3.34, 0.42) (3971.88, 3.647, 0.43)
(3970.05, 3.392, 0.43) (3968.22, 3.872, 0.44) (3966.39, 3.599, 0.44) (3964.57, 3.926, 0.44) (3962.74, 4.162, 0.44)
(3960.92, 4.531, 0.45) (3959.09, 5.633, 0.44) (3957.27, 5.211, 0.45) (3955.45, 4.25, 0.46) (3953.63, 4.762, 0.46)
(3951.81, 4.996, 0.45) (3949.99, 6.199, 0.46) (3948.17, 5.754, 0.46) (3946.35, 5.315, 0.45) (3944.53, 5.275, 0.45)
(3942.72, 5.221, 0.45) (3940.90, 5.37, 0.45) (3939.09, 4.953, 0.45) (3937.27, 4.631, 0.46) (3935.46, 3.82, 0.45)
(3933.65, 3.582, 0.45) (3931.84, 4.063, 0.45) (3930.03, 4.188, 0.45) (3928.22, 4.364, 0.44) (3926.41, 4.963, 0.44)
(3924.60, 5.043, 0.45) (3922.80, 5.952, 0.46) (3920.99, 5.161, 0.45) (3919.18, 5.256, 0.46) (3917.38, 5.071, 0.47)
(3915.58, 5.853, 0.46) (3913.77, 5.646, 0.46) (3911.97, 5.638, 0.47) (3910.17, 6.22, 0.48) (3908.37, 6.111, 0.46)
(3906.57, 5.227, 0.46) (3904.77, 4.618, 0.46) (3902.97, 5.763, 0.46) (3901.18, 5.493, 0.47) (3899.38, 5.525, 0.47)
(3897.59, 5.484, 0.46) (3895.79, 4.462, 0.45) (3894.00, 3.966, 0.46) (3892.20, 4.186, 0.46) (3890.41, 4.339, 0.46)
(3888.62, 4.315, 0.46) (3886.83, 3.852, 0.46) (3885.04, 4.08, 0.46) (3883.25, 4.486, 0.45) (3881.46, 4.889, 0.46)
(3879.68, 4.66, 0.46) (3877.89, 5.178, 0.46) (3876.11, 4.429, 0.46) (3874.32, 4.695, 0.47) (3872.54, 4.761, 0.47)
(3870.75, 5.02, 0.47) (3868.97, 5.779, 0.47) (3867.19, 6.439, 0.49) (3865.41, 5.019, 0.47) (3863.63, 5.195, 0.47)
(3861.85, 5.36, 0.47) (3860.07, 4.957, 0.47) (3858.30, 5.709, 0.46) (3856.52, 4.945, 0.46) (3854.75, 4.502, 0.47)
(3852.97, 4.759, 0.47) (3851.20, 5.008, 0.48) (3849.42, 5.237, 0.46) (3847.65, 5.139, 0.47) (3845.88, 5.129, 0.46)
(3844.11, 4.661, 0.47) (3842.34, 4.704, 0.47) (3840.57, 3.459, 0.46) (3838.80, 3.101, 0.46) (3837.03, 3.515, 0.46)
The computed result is 1.27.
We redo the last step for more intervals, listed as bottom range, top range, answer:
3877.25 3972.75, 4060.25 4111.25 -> 1.25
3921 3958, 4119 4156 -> 1.34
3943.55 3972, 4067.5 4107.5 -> 1.27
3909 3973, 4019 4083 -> 1.29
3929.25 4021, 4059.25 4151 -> 1.19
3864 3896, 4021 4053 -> 1.35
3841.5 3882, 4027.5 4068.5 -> 1.28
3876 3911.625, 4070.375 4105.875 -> 1.25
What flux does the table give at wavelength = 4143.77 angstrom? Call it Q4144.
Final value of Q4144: 4.868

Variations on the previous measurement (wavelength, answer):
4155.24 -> 6.249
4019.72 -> 6.176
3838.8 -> 3.101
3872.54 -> 4.761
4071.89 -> 5.954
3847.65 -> 5.139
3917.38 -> 5.071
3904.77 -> 4.618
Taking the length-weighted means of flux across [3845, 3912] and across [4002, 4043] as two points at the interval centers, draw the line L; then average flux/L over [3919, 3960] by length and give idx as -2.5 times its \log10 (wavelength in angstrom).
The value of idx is 0.11 mag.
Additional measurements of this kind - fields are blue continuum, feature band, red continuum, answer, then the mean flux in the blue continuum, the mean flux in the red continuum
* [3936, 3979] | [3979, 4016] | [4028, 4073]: -0.092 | 4.65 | 5.89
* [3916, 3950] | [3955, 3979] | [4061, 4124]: 0.198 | 4.94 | 5.56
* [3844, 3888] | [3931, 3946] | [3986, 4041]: 0.170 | 4.96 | 5.91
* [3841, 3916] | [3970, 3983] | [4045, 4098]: 0.244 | 5.02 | 5.78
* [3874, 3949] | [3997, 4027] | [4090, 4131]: -0.176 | 4.93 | 5.38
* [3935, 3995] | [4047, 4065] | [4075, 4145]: -0.115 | 4.86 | 5.57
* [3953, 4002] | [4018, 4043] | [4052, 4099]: -0.145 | 4.79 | 5.74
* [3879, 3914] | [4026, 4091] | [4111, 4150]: -0.058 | 4.94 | 5.84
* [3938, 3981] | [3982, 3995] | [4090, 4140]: -0.172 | 4.66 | 5.5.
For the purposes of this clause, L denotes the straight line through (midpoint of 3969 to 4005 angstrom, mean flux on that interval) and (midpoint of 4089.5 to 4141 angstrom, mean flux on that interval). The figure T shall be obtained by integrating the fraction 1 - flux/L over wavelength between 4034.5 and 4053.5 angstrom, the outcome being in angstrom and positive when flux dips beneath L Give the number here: -1.93 angstrom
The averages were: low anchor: 5.03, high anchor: 5.52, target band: 5.78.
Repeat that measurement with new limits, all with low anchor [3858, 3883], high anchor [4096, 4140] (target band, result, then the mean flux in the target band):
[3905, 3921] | -1.2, 5.56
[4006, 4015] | -1.4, 6.14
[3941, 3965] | 0.9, 5.05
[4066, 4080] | -1.4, 5.97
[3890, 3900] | 1.0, 4.65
